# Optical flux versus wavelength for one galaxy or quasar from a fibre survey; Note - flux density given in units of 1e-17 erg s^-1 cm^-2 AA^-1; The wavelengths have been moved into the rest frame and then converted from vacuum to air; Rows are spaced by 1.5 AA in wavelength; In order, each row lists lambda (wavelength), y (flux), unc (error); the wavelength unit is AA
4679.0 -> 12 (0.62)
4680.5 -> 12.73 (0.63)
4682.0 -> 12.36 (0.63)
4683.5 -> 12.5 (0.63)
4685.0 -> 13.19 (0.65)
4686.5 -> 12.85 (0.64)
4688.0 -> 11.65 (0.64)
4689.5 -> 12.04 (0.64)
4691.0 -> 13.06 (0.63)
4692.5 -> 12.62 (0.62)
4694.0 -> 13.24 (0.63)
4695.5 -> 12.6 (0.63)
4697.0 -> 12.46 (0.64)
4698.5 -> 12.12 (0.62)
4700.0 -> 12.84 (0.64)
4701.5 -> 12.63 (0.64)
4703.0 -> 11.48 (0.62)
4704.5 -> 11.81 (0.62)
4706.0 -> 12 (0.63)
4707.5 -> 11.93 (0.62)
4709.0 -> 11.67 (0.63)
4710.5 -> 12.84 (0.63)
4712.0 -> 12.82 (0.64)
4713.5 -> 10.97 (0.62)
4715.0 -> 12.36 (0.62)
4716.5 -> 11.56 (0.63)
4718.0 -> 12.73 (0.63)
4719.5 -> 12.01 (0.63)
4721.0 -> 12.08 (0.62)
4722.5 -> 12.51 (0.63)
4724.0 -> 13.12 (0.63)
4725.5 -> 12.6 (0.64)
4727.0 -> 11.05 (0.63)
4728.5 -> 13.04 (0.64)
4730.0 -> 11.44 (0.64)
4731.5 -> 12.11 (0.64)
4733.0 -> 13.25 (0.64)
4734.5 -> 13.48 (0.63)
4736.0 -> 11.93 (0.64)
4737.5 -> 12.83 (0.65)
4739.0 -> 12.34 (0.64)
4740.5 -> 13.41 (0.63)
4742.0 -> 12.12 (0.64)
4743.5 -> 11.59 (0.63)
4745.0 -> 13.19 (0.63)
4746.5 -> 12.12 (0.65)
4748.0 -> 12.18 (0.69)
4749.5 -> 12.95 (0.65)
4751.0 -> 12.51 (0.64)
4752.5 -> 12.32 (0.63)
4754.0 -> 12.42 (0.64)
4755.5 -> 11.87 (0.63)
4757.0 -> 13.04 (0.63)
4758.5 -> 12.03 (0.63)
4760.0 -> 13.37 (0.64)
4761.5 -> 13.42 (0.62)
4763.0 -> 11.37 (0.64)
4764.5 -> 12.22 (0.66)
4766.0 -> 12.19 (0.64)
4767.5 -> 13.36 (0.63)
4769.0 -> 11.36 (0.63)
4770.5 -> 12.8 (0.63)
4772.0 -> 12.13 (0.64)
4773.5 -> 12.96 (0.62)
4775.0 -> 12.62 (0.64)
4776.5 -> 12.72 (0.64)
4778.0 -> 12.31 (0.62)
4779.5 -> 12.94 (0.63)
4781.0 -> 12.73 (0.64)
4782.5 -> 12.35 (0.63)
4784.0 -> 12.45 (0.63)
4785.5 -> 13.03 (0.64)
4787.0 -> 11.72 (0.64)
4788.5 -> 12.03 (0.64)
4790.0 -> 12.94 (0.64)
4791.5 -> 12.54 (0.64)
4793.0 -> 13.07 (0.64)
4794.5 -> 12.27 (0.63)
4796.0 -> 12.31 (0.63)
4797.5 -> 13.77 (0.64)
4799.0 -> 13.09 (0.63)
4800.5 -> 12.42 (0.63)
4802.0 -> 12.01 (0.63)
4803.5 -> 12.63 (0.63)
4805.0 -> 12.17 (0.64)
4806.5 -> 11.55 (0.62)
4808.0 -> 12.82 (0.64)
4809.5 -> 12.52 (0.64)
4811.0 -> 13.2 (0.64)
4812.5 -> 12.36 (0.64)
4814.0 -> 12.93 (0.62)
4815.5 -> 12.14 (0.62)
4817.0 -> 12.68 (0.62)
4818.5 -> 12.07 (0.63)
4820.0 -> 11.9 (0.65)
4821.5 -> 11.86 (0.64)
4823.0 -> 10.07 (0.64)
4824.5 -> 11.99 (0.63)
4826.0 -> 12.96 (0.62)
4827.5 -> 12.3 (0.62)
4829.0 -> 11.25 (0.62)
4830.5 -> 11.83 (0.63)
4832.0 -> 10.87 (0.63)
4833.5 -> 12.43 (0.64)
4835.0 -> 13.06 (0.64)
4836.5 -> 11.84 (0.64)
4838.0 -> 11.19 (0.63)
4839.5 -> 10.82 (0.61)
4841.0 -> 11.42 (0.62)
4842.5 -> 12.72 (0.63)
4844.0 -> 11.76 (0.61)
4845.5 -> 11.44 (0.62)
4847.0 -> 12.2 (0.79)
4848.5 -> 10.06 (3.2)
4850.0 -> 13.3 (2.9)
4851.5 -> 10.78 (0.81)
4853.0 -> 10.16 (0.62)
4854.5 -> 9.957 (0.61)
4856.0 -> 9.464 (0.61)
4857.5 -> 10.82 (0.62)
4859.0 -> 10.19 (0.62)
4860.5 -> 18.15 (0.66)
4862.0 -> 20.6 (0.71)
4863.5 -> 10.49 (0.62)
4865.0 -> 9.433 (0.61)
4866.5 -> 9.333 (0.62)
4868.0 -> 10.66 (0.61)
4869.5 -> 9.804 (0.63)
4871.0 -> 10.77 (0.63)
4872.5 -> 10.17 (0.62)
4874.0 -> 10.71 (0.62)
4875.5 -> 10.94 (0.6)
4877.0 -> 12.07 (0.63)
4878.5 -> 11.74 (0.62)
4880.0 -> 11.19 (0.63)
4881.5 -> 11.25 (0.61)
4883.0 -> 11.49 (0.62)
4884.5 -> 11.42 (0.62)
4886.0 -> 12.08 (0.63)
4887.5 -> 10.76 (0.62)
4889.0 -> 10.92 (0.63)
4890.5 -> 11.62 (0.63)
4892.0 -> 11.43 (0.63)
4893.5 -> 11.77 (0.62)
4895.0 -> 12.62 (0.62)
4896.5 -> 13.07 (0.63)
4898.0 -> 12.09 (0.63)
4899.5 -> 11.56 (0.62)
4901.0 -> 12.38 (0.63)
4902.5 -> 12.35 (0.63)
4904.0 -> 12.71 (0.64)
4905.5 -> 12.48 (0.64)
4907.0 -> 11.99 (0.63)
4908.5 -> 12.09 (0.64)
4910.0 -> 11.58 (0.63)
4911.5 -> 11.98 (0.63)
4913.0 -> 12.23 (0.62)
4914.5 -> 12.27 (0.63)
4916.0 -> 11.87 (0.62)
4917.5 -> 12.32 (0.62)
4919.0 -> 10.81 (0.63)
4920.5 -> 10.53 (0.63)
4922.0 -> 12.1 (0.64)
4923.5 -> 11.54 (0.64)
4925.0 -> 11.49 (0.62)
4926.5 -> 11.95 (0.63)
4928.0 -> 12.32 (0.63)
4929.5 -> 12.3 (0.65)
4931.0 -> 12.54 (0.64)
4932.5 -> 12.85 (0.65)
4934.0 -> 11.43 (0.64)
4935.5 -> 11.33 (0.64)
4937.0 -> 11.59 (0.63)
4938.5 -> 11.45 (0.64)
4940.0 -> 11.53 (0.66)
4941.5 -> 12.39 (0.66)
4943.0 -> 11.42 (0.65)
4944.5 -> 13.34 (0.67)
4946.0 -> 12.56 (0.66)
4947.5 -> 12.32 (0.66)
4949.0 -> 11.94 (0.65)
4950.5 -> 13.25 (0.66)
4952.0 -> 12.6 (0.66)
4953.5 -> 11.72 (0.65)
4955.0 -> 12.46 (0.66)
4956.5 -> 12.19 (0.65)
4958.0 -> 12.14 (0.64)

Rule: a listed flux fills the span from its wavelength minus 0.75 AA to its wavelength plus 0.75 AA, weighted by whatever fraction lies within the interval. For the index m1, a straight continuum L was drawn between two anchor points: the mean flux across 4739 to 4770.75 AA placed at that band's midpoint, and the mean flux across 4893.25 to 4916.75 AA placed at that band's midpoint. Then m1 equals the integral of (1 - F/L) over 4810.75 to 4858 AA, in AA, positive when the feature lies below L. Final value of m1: 2.5 AA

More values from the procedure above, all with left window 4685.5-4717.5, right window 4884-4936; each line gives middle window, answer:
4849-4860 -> 1.09 AA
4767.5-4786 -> -0.63 AA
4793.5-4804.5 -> -0.49 AA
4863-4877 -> 1.91 AA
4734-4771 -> -0.92 AA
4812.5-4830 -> 0.06 AA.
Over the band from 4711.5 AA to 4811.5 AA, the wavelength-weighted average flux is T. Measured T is 12.5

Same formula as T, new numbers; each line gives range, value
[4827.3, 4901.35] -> 11.6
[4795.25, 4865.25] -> 12.1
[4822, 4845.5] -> 11.8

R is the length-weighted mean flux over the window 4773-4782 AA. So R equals 12.7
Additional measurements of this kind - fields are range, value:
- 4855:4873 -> 11.7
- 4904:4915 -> 12.1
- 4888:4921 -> 11.9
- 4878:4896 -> 11.5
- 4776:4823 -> 12.5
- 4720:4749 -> 12.4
